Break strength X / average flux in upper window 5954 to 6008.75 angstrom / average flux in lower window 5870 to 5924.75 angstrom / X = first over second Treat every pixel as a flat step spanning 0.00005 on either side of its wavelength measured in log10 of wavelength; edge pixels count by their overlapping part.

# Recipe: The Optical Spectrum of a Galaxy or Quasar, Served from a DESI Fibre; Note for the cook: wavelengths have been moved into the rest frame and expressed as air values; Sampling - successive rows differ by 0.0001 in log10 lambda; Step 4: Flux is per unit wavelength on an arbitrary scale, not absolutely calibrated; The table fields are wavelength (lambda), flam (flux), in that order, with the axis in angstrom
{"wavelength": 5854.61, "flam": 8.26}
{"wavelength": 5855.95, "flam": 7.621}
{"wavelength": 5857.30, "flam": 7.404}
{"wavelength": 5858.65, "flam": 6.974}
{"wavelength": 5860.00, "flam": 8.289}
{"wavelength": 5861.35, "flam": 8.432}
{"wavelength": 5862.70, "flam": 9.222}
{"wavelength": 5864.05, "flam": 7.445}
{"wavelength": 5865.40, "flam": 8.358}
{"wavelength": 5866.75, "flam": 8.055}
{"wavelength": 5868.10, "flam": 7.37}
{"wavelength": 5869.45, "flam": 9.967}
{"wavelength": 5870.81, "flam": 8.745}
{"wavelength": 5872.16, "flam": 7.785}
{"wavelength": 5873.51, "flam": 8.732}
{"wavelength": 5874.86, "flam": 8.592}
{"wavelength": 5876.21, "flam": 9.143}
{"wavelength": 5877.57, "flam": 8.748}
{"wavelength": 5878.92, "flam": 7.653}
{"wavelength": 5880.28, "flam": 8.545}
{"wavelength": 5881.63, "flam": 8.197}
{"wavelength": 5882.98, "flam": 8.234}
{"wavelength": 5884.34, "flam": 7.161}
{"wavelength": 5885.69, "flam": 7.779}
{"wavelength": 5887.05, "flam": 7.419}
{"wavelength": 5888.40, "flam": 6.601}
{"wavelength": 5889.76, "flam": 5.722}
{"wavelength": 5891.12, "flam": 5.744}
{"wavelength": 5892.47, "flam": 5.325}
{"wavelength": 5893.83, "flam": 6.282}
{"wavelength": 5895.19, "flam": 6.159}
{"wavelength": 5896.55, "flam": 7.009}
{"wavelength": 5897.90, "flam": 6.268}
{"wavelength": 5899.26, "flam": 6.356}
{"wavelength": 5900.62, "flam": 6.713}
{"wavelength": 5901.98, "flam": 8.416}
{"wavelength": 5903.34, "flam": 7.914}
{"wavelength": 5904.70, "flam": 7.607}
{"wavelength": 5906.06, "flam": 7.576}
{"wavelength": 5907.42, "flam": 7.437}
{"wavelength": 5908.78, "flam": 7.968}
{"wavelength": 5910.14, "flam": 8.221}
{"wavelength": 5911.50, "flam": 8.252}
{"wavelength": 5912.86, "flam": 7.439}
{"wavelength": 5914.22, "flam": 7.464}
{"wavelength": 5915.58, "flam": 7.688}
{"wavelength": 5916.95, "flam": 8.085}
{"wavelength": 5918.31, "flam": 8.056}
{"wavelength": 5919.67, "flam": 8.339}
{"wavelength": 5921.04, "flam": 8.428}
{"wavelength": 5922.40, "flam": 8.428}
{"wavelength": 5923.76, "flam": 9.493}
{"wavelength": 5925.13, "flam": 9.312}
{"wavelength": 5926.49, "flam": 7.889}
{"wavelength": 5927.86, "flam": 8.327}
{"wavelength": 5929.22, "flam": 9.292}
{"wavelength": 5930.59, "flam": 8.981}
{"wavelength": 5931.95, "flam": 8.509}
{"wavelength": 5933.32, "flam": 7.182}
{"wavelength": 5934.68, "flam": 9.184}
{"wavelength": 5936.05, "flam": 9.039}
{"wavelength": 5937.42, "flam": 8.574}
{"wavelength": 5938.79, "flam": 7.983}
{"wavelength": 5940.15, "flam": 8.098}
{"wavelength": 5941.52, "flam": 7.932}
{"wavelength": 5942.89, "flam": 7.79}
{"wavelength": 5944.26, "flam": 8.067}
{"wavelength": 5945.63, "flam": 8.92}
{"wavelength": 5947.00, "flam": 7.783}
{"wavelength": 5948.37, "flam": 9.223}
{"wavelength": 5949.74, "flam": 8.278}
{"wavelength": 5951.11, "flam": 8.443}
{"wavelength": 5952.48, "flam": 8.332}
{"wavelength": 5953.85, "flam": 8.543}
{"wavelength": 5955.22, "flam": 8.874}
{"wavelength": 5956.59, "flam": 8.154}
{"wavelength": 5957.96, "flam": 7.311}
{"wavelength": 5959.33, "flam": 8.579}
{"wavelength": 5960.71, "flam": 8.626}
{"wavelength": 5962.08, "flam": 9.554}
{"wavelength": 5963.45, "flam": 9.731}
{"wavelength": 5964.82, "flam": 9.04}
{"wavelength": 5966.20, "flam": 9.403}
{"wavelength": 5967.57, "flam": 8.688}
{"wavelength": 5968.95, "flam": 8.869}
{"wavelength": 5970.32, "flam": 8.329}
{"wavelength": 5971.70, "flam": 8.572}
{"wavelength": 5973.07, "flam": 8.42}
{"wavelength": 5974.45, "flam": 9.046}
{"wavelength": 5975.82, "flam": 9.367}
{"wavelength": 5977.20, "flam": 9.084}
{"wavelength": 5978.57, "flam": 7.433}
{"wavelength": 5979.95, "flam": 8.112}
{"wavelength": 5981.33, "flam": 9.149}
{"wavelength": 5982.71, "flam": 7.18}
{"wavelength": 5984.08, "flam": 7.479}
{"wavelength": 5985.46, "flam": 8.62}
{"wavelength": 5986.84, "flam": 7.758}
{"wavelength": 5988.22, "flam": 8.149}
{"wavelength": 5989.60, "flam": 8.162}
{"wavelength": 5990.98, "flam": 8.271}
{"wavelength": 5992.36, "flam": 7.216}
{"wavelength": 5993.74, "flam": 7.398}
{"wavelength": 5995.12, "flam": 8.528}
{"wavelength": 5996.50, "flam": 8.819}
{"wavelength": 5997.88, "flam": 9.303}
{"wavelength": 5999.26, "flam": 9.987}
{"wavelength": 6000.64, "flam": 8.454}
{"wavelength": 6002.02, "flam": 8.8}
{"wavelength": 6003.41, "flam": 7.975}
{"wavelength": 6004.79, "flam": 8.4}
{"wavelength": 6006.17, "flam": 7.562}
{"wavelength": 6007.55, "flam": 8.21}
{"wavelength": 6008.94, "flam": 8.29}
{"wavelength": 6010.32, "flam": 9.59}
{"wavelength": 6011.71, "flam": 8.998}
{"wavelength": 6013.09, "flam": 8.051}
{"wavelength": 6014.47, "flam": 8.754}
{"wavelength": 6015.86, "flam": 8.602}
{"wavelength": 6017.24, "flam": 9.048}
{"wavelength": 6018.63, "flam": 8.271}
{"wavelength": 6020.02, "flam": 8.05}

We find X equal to 1.11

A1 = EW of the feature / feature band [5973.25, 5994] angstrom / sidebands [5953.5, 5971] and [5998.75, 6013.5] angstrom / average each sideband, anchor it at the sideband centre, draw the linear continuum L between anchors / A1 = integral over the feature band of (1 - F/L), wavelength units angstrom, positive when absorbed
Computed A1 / 1.1 angstrom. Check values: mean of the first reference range 8.75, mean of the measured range 8.18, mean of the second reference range 8.57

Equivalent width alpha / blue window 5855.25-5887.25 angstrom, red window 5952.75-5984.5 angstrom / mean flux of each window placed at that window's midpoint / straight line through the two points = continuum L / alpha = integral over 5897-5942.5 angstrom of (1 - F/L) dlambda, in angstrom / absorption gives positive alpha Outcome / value 1.7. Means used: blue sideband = 8.17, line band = 8.07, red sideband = 8.6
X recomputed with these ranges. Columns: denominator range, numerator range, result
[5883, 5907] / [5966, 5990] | 1.23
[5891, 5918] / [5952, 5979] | 1.20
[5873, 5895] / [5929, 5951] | 1.13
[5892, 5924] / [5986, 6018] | 1.12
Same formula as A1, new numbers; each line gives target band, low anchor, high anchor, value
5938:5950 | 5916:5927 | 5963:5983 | 0.50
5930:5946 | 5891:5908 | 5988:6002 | -1.78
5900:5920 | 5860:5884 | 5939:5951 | 1.25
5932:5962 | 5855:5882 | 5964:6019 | 0.18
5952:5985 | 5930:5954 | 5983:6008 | -1.02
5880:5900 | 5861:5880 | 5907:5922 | 3.45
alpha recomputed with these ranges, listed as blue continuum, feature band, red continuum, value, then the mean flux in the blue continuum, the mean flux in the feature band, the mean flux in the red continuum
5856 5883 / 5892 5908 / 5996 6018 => 2.7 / 8.28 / 6.94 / 8.68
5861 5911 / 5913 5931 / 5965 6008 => -1.1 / 7.64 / 8.4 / 8.42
